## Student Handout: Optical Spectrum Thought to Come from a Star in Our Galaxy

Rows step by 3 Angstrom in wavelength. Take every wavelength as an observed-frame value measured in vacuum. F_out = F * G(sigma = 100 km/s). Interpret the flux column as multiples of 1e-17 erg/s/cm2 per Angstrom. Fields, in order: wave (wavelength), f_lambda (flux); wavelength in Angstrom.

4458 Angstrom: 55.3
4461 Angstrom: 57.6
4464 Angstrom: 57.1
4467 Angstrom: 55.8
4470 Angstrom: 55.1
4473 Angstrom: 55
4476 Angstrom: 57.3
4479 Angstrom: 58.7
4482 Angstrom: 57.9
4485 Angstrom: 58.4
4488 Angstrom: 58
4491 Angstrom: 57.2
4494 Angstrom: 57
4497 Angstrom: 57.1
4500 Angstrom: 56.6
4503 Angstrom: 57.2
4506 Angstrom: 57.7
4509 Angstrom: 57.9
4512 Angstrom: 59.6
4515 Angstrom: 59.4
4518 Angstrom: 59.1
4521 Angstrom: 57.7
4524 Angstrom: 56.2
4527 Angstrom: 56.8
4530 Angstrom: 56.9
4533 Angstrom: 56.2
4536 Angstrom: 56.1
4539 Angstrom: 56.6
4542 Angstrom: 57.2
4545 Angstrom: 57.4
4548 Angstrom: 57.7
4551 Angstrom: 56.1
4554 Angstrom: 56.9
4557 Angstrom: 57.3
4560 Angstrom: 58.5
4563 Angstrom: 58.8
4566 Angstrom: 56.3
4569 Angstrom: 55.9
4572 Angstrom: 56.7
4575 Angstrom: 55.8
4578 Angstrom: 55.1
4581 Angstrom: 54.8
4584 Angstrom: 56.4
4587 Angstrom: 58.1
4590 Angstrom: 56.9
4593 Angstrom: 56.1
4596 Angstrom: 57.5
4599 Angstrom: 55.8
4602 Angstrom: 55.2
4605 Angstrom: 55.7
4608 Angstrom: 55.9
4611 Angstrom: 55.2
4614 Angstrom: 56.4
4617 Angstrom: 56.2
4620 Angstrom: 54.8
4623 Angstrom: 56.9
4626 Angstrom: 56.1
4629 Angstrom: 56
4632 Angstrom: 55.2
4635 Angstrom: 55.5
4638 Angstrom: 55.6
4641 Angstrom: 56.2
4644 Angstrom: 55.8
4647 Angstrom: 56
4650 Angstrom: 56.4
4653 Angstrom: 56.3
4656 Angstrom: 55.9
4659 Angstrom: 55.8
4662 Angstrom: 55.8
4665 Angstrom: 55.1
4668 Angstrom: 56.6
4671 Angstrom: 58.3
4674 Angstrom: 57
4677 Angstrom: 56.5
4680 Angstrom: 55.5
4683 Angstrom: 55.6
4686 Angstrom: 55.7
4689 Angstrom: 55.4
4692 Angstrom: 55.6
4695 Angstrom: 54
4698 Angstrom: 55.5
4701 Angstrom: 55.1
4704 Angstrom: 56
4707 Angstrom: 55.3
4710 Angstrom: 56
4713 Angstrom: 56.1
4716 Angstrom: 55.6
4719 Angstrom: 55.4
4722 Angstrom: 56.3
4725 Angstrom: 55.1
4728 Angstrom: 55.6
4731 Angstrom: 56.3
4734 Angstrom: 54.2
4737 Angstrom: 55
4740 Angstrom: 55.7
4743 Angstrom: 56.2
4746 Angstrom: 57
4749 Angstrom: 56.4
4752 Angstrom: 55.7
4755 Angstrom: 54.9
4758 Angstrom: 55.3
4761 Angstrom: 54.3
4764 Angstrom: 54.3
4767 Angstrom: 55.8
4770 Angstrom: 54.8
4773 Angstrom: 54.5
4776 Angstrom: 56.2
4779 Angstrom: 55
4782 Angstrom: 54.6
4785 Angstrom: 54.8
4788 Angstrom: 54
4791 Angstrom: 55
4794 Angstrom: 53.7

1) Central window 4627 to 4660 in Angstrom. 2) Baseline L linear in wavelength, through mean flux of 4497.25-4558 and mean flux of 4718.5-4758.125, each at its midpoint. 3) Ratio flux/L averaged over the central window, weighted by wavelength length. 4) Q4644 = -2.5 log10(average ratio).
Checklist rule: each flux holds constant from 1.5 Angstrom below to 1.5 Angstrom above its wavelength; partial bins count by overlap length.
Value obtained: 0.01 mag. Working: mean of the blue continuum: 57.3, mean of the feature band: 55.9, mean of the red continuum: 55.7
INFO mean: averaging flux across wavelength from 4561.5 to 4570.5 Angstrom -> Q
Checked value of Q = 57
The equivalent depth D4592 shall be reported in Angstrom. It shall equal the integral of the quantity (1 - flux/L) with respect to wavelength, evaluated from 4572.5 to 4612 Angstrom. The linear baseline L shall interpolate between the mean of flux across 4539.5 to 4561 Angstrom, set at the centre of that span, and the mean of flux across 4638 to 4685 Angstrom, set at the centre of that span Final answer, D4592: 0.5 Angstrom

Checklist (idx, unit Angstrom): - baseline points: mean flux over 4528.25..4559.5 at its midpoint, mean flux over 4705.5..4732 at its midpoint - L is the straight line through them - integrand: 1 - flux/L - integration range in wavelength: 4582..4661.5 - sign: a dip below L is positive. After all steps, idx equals 0.4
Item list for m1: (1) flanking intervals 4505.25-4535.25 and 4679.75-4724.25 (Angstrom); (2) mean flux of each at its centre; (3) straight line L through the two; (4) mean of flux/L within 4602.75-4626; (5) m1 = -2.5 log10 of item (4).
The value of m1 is 0.01 mag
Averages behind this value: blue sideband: 57.7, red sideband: 55.5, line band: 55.9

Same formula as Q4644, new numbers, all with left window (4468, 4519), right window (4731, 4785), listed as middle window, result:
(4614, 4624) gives 0.01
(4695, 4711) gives 0.01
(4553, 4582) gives 0.01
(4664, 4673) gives -0.01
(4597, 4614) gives 0.02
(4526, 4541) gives 0.01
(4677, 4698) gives 0.01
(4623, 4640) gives 0.01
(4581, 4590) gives 0.00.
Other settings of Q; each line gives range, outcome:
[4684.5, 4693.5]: 55.6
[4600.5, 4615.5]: 55.7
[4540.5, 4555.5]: 57.1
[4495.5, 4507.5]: 57.2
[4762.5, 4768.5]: 55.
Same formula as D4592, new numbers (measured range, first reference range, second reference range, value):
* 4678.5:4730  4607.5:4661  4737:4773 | 0.1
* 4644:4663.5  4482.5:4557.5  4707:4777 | 0.1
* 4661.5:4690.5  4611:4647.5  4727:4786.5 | -0.3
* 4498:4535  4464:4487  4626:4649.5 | -0.6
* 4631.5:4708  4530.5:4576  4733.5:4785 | 0.2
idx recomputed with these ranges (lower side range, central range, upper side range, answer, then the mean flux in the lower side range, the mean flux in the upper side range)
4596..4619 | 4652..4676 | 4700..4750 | -0.2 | 55.9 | 55.7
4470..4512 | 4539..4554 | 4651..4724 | 0.0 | 57.4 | 55.8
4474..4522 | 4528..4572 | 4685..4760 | 0.3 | 57.9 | 55.6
